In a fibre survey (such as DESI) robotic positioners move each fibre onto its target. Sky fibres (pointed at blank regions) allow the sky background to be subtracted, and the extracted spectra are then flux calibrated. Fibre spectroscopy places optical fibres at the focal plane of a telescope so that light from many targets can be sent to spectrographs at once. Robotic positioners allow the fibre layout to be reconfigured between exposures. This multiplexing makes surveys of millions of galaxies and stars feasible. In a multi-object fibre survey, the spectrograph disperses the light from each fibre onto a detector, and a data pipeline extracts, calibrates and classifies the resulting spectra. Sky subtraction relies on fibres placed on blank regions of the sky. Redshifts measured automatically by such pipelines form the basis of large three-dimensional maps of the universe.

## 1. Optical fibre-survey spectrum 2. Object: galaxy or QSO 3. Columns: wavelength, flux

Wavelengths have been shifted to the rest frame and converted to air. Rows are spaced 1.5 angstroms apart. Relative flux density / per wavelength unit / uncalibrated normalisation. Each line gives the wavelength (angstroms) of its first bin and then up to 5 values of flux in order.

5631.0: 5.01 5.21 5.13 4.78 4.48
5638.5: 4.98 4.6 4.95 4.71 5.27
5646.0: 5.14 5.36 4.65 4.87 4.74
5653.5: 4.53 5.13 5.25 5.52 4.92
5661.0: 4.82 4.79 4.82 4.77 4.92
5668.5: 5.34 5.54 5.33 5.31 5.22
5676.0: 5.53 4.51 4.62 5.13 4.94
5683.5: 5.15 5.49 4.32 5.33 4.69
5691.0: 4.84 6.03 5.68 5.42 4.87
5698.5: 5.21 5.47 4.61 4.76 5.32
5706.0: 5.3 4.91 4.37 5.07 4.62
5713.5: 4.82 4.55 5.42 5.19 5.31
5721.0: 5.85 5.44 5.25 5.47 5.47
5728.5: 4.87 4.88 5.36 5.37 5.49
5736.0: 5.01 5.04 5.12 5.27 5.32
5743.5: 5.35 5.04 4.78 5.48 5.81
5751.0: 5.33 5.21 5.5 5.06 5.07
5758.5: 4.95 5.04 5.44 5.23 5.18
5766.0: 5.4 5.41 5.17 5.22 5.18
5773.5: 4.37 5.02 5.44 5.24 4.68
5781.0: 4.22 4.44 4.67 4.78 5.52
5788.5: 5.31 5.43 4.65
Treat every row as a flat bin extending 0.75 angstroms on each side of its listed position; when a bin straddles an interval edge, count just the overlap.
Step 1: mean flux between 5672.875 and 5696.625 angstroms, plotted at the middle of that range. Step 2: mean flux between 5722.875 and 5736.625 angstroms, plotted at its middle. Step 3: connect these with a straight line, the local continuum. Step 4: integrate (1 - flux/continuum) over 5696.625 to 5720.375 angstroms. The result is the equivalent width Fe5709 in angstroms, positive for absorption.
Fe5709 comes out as 0.9 angstroms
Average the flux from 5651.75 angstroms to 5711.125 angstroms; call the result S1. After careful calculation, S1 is 5.07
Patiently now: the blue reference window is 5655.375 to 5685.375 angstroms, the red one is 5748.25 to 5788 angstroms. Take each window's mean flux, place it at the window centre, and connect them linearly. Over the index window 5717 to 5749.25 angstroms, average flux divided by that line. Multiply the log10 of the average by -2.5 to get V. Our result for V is -0.03 mag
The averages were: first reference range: 5.09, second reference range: 5.11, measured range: 5.27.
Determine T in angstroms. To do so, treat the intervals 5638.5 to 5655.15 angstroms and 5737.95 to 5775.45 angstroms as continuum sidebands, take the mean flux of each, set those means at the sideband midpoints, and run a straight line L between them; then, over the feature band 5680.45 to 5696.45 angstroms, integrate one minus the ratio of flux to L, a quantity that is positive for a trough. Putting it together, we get -0.5 angstroms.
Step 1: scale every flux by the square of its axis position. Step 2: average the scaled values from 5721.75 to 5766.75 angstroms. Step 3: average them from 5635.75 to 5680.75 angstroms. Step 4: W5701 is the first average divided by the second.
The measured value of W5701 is 1.08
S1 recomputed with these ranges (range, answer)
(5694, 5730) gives 5.12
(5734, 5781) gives 5.17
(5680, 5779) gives 5.16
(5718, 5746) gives 5.27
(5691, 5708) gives 5.22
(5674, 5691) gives 4.98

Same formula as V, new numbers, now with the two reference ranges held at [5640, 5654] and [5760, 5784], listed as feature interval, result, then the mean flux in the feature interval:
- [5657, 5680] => -0.03 mag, 5.07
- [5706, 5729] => -0.03 mag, 5.12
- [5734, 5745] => -0.05 mag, 5.21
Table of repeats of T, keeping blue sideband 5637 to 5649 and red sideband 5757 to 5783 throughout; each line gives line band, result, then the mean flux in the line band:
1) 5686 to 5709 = -0.5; 5.1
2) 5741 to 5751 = -0.5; 5.3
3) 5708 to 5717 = 0.4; 4.79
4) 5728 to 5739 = -0.3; 5.15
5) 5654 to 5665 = -0.1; 5.02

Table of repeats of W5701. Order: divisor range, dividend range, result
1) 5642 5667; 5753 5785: 1.06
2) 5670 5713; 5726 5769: 1.05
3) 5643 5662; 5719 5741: 1.08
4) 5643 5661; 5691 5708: 1.06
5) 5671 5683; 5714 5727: 1.06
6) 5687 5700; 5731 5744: 1.02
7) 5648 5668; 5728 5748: 1.08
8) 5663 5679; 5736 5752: 1.05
